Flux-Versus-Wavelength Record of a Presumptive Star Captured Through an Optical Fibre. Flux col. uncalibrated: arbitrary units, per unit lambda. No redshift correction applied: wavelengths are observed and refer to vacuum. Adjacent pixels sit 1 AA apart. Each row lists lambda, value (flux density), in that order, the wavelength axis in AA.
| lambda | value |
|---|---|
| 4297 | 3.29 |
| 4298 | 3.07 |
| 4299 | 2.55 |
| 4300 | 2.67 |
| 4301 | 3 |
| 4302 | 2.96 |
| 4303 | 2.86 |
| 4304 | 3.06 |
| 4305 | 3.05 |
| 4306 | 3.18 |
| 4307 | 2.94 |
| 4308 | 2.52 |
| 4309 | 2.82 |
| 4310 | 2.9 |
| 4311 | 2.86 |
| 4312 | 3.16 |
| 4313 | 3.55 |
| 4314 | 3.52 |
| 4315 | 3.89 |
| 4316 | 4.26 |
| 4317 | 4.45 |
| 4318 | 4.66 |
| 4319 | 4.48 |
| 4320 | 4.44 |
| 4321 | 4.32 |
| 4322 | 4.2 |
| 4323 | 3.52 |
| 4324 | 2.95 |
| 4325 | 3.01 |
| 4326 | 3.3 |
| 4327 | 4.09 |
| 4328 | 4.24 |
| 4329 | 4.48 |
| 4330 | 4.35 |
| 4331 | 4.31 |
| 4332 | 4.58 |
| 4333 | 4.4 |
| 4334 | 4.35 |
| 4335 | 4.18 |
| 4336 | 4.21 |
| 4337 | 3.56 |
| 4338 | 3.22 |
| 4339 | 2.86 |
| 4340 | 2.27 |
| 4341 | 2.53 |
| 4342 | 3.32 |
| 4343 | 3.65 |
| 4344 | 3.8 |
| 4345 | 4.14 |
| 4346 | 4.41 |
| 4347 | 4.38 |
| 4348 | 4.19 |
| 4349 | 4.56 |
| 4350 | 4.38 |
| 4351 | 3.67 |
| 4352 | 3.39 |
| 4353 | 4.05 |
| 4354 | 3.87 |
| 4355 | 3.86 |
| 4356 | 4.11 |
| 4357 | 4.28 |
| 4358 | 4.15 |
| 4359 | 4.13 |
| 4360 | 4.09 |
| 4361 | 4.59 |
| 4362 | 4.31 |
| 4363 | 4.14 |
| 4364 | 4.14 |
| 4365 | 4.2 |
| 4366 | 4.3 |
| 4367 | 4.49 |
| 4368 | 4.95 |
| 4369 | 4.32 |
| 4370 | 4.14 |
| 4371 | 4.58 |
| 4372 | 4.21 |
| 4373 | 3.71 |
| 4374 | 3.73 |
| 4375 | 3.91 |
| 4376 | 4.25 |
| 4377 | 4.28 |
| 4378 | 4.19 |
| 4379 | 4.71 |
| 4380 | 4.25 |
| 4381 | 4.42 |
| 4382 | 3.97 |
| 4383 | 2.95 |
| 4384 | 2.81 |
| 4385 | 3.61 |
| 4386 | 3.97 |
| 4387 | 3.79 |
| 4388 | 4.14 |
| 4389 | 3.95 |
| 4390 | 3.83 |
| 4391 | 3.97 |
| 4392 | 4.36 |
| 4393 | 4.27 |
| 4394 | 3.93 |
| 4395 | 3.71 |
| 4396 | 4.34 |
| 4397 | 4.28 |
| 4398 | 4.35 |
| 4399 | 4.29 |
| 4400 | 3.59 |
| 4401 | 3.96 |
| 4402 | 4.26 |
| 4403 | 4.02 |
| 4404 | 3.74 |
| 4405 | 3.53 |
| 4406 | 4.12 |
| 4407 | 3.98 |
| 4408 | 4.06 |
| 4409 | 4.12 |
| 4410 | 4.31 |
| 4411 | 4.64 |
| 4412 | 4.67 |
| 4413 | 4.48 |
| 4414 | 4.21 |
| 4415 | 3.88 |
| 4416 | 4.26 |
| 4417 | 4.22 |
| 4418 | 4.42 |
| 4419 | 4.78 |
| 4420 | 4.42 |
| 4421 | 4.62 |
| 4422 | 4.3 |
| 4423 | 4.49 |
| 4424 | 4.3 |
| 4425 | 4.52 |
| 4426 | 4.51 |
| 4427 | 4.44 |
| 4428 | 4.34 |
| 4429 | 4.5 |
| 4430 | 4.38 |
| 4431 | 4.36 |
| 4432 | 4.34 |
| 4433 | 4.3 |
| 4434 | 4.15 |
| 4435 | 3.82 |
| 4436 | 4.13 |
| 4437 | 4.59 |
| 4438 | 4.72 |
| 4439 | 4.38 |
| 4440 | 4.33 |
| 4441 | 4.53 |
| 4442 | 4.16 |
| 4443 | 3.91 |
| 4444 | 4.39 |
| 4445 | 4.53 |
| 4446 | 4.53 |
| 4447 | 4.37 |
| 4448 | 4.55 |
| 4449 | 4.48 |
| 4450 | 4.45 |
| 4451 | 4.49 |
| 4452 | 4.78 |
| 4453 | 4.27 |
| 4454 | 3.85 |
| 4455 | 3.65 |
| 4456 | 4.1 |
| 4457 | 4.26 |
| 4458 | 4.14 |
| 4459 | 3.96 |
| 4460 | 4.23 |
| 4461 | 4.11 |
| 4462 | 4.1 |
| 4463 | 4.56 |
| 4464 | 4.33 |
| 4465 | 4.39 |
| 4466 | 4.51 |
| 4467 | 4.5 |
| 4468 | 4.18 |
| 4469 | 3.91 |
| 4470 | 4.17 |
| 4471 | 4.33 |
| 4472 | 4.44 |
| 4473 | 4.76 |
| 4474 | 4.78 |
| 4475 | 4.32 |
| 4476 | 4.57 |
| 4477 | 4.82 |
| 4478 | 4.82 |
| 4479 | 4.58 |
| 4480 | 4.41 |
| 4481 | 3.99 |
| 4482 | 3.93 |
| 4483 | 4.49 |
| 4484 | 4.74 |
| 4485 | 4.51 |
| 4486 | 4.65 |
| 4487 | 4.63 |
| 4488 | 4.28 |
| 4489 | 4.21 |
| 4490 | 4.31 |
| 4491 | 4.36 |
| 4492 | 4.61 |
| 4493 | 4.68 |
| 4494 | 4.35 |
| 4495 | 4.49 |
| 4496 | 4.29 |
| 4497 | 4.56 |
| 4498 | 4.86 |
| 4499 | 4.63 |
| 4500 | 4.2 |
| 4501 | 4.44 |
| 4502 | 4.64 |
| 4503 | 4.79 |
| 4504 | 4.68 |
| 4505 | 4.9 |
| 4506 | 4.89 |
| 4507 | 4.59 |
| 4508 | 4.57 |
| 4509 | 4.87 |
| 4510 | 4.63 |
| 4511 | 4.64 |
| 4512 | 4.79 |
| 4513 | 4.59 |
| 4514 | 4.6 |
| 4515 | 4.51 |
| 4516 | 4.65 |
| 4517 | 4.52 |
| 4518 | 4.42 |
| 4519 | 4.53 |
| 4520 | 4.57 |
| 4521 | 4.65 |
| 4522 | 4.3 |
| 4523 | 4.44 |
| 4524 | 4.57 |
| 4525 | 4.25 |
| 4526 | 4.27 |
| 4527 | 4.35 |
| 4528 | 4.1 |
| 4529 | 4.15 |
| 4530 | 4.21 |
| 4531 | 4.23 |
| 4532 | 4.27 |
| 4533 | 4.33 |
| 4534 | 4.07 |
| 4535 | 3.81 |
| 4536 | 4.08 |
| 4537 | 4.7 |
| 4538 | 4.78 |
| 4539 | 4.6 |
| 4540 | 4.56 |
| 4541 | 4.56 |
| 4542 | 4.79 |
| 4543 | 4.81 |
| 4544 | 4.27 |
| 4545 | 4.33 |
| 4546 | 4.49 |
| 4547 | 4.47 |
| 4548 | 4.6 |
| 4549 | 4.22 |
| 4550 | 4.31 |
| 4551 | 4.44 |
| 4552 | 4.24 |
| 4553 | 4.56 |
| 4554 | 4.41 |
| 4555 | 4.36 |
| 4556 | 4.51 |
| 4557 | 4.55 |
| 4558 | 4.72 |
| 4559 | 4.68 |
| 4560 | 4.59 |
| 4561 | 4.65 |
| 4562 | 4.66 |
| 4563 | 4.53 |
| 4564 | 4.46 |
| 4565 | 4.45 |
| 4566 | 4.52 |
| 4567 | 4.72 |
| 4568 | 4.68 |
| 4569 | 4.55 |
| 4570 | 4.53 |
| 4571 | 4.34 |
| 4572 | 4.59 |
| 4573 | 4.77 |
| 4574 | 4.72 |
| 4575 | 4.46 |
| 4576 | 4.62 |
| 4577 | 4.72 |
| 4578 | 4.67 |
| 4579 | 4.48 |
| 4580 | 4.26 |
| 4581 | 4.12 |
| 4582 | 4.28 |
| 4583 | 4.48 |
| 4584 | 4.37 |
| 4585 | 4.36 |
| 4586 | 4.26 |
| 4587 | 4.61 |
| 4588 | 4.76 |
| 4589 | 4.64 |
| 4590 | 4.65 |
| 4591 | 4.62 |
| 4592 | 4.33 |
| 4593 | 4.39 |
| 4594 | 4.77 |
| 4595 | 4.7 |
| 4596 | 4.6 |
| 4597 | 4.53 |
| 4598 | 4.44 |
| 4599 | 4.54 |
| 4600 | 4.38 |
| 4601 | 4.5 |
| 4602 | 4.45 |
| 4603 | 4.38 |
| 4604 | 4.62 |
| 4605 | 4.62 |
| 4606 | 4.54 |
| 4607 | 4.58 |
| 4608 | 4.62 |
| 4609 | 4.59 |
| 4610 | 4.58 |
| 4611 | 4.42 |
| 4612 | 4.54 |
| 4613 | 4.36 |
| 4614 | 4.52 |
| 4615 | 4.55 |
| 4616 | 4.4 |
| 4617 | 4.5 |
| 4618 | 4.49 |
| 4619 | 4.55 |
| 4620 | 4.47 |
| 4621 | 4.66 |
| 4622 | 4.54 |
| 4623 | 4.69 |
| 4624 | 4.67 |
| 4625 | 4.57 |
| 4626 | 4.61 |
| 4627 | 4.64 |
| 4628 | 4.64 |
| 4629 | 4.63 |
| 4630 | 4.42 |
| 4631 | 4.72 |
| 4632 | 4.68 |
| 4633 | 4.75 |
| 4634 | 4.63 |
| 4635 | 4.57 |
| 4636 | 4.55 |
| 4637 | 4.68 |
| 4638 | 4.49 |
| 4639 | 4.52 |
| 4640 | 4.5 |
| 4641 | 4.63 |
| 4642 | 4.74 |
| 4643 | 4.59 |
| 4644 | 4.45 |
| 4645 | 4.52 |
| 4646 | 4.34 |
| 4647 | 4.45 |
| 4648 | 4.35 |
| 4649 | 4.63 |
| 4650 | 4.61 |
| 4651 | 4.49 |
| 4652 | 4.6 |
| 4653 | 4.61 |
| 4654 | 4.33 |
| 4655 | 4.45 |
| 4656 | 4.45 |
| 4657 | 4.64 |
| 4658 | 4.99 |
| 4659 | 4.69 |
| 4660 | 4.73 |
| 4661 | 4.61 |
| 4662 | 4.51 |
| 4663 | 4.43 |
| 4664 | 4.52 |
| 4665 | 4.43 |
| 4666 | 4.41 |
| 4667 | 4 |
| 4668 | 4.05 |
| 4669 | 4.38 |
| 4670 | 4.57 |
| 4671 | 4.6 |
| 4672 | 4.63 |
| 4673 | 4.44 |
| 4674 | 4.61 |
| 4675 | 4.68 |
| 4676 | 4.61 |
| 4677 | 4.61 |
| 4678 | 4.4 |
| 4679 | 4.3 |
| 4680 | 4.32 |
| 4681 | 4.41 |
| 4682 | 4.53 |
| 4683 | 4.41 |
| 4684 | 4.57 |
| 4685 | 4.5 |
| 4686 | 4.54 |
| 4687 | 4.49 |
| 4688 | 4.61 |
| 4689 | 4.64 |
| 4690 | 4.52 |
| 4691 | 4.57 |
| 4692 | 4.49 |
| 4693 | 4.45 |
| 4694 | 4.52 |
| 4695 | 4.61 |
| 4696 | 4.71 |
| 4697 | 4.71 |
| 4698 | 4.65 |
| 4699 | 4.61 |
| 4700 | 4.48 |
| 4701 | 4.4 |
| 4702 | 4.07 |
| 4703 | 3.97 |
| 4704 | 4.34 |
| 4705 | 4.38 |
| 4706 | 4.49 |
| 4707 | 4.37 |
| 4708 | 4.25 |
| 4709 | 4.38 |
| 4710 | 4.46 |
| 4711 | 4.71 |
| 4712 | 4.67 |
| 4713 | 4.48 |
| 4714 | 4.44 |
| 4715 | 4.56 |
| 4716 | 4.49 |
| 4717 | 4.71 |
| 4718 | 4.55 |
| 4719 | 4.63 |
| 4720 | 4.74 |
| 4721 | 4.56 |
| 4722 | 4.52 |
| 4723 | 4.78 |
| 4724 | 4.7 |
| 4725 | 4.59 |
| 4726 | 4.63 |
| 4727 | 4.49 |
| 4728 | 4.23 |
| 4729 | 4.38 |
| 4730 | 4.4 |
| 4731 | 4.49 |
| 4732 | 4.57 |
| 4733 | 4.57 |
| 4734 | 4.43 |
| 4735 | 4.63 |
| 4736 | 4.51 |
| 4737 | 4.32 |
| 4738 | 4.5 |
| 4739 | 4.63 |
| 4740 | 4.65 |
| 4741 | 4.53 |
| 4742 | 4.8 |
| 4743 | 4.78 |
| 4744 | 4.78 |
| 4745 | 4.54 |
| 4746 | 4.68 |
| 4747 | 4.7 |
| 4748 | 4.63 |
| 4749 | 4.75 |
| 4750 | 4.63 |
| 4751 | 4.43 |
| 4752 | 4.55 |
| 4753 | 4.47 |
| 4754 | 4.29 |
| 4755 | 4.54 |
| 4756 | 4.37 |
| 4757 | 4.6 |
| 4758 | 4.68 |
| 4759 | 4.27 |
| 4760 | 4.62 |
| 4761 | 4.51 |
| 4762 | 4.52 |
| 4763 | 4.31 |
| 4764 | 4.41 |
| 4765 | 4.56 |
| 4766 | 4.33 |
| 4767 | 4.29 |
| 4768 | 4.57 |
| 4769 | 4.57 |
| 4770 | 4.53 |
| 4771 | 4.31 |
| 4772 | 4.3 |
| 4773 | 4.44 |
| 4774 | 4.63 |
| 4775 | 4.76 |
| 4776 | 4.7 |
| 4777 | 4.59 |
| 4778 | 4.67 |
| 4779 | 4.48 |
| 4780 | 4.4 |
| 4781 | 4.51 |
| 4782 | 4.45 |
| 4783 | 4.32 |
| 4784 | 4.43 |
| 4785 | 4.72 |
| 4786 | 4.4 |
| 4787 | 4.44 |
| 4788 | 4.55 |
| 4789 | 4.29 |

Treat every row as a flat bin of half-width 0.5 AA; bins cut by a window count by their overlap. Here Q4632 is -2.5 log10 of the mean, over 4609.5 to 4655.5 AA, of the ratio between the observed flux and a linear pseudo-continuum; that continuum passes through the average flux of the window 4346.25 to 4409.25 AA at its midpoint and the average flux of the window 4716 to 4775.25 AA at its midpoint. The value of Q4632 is -0.04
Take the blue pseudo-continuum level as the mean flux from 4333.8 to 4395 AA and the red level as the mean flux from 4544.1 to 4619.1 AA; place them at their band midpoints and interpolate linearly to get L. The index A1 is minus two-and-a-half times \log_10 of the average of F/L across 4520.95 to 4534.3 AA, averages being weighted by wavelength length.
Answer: 0.02 mag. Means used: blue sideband 3.98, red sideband 4.51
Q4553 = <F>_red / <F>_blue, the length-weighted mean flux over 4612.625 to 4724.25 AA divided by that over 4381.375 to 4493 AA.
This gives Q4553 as 1.1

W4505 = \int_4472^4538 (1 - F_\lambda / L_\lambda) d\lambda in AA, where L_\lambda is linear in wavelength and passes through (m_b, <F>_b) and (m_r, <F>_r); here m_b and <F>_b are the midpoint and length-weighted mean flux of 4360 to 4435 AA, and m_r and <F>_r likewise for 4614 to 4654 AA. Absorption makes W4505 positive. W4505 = -1.99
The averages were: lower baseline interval 4.18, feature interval 4.49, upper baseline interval 4.56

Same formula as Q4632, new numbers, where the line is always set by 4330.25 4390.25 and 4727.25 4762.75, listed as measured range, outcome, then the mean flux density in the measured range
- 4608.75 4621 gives -0.04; 4.5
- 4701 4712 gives 0.03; 4.36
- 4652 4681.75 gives -0.02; 4.5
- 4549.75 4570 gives -0.06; 4.53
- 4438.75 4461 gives -0.04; 4.28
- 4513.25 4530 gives -0.05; 4.43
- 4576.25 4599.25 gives -0.05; 4.5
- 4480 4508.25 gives -0.08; 4.51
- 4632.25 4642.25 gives -0.05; 4.6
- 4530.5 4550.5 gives -0.04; 4.41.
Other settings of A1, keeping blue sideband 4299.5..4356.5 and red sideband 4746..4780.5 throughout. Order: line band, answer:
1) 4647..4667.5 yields -0.052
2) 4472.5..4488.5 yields -0.139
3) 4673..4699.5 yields -0.042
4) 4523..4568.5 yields -0.087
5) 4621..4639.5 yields -0.086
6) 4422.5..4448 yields -0.126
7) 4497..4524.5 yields -0.145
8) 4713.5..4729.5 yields -0.031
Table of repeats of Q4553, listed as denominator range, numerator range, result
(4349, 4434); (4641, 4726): 1.08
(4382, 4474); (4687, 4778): 1.07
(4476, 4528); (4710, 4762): 1.01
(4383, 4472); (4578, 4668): 1.07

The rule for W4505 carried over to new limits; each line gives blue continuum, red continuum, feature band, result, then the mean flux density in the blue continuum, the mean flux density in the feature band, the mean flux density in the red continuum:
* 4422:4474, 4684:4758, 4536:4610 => -1.8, 4.33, 4.53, 4.53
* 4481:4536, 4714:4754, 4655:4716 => 0.8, 4.47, 4.49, 4.57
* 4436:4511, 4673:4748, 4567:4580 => -0.3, 4.43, 4.59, 4.53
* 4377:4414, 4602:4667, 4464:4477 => -0.7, 4.05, 4.42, 4.55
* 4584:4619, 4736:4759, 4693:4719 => 0.4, 4.52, 4.48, 4.58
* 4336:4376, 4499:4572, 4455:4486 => -0.4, 3.97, 4.36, 4.5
